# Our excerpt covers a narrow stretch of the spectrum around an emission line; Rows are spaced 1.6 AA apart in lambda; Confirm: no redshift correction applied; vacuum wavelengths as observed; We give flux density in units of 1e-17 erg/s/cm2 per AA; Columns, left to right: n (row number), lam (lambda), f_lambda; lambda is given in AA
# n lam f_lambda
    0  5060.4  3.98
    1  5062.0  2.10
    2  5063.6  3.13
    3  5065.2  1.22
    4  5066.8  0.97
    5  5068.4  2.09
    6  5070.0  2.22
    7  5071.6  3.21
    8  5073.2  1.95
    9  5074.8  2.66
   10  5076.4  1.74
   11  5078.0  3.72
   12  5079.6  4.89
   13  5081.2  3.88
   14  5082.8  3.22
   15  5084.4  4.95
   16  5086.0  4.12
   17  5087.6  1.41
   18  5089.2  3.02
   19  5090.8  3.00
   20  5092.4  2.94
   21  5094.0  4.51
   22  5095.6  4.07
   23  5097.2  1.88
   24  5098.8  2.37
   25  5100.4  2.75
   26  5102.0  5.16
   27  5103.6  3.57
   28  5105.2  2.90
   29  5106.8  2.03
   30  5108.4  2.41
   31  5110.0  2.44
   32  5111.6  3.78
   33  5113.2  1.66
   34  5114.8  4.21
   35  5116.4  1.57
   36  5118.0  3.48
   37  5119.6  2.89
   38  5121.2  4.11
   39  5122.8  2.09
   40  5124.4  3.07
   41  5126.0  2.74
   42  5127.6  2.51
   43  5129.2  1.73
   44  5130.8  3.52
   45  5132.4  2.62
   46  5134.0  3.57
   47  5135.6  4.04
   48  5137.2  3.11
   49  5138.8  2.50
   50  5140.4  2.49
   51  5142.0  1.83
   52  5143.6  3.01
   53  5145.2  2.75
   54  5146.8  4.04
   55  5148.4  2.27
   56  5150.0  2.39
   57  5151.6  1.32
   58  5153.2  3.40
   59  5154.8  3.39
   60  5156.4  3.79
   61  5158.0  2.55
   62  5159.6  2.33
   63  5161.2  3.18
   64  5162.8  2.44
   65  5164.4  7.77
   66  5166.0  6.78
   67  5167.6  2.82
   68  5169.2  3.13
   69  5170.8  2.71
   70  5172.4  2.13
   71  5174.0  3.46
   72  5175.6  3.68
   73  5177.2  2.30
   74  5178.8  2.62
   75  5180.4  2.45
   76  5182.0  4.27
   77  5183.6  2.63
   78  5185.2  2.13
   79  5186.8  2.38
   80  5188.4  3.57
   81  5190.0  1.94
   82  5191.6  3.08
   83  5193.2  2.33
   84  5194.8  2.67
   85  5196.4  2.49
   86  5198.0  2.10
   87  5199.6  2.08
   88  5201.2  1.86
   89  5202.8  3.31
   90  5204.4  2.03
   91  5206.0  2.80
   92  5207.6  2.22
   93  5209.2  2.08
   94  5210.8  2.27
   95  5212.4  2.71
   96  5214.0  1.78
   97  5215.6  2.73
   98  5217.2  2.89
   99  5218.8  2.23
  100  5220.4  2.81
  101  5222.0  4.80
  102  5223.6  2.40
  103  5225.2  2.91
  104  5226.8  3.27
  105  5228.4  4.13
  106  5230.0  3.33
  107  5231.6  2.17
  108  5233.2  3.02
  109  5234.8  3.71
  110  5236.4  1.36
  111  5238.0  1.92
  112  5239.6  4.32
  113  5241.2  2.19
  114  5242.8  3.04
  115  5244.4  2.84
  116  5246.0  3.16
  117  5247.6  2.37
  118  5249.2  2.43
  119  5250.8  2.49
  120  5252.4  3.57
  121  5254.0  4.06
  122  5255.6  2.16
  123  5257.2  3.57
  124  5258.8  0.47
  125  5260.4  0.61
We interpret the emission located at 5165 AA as Hgamma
